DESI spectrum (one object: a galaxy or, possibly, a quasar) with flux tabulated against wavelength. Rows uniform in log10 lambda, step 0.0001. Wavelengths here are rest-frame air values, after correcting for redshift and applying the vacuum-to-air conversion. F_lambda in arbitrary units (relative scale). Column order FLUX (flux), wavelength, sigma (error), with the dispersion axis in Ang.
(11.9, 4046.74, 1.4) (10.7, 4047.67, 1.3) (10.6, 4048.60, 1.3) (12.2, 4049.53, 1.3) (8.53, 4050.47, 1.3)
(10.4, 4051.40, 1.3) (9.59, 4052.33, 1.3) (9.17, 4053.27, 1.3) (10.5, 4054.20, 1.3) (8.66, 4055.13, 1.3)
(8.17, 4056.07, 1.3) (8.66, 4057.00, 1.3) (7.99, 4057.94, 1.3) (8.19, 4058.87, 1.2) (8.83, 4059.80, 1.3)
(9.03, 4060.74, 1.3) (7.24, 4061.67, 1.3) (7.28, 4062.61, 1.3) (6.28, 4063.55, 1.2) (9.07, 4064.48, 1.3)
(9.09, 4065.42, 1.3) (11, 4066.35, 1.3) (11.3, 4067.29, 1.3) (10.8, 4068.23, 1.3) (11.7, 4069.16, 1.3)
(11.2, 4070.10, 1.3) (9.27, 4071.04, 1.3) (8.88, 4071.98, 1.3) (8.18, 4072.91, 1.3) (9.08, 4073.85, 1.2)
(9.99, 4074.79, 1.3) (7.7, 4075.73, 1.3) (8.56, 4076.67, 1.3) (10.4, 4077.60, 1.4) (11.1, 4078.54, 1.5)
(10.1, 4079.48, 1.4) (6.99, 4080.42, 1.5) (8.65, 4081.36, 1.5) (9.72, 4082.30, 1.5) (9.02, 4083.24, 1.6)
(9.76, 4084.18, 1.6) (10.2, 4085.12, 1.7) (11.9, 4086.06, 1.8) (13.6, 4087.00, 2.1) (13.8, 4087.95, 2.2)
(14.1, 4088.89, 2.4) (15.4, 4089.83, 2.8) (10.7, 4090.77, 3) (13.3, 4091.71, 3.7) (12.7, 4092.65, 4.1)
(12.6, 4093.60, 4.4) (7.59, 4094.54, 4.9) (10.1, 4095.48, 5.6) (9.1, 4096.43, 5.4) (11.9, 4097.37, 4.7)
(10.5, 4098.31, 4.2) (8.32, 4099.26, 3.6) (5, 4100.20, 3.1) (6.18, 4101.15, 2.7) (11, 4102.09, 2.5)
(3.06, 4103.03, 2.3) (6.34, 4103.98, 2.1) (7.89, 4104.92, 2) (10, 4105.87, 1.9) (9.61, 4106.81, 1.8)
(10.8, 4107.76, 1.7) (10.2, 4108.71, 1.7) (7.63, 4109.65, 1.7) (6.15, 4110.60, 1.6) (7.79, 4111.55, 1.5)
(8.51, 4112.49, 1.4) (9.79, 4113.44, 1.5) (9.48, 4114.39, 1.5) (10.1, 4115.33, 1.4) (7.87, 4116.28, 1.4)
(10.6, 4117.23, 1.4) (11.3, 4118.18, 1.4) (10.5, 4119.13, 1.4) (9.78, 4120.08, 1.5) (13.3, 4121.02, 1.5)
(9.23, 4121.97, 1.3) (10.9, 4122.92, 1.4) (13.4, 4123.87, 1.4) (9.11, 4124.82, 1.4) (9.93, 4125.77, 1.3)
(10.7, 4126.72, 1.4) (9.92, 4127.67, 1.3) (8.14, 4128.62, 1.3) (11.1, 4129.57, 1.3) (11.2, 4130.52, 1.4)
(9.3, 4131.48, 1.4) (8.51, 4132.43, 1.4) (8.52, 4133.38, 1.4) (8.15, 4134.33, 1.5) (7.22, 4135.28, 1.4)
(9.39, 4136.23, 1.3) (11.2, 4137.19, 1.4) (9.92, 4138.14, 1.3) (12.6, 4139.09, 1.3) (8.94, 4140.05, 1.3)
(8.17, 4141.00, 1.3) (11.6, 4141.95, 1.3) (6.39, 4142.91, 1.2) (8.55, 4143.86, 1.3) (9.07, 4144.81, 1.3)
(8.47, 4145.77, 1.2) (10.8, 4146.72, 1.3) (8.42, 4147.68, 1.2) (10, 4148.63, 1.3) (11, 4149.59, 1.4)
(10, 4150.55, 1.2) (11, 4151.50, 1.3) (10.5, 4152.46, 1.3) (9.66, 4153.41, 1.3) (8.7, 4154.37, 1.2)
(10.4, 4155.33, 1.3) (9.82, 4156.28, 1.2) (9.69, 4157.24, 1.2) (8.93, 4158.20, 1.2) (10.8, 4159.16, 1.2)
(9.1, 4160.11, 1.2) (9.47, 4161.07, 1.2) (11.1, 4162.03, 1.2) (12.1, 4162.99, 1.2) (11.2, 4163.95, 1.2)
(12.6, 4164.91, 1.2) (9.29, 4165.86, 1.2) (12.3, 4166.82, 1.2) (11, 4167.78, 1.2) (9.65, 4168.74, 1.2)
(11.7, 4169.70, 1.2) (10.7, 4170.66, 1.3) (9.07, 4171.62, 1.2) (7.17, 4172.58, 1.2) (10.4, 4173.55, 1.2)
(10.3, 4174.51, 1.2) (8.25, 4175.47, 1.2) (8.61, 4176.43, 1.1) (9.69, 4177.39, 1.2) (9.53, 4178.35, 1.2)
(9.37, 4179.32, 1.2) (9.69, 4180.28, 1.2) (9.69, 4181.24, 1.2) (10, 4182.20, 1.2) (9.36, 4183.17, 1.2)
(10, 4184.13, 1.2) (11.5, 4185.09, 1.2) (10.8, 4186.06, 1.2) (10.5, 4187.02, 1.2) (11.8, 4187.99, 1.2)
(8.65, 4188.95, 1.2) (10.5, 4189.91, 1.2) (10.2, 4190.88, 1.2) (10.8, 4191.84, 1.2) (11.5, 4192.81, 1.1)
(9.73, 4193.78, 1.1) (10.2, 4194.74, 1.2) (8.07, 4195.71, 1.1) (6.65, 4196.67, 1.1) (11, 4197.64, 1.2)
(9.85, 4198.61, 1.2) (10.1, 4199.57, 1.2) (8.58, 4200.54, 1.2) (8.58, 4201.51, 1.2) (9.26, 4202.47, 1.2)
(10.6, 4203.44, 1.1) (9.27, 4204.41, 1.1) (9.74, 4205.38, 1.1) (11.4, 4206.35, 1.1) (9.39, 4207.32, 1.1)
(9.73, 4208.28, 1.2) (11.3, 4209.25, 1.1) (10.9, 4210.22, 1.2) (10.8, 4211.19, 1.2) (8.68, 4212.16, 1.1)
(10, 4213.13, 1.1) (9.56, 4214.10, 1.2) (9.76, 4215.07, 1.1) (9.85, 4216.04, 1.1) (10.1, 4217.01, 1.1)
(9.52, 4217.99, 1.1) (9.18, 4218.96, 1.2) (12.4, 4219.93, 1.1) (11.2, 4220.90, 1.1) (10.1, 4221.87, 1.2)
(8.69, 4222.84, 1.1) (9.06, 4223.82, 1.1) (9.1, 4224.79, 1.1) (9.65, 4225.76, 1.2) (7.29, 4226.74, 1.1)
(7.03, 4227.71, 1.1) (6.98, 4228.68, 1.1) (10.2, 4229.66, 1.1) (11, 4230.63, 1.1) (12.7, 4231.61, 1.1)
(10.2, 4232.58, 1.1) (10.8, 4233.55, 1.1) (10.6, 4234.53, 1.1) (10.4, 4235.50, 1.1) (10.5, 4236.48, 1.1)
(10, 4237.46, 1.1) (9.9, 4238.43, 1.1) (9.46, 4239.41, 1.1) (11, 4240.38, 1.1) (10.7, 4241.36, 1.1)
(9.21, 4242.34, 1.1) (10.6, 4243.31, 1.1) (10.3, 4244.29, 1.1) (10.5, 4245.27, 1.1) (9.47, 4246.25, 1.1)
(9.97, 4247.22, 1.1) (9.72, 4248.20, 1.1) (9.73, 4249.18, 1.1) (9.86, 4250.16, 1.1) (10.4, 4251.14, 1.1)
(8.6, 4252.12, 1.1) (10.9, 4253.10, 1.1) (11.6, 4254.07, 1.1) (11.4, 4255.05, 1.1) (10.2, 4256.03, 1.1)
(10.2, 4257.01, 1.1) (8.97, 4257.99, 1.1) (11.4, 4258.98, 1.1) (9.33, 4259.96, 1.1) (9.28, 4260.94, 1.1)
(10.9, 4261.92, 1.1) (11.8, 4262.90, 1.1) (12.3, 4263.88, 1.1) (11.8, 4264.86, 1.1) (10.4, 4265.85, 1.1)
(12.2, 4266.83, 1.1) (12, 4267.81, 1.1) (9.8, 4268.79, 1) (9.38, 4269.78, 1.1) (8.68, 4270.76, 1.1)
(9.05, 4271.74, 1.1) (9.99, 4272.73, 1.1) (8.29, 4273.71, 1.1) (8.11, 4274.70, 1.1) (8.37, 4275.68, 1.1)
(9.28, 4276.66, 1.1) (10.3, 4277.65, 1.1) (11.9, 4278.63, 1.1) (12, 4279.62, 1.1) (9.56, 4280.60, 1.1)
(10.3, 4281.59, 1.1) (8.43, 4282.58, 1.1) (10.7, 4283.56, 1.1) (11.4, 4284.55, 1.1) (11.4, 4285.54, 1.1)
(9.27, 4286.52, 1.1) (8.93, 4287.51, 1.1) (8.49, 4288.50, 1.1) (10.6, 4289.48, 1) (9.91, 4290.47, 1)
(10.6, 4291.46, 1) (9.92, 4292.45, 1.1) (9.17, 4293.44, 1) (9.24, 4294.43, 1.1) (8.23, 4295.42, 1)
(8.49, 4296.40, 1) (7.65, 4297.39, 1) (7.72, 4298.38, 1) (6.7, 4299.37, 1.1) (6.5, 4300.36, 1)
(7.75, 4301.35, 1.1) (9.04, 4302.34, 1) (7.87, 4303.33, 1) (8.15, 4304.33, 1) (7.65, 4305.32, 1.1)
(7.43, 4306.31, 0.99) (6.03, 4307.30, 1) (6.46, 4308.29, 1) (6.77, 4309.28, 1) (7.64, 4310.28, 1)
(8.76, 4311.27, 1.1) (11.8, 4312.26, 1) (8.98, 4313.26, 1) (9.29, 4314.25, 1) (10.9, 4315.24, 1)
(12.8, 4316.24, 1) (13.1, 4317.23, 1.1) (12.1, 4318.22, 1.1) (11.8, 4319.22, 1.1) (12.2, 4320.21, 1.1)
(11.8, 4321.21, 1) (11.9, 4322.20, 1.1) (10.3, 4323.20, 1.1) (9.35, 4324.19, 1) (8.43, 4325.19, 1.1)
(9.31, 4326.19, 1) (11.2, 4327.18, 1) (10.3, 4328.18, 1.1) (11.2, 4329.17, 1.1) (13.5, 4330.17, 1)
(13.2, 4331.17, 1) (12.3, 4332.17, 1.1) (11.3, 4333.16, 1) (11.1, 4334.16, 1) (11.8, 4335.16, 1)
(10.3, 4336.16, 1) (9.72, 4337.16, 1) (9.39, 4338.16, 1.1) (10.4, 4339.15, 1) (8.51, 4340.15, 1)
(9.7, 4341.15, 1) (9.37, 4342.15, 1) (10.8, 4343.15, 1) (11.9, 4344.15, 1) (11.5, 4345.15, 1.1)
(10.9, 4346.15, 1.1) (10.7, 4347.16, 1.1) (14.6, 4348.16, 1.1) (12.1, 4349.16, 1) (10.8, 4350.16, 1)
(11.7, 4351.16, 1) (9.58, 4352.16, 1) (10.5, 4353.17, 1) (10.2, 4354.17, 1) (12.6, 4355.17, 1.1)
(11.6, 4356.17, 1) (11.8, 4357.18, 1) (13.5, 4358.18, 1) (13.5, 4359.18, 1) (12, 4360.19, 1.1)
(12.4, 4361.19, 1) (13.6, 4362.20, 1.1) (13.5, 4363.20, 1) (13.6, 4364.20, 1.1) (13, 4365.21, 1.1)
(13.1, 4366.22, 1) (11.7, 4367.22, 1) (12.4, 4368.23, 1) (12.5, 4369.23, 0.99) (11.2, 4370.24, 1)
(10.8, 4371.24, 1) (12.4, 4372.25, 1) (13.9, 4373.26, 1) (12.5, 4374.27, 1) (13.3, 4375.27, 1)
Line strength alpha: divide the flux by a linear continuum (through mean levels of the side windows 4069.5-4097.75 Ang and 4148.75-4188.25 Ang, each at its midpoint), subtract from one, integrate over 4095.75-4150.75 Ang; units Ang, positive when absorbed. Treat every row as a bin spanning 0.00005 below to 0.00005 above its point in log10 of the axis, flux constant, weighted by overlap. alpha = 5.2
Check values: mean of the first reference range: 10.5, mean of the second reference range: 10.1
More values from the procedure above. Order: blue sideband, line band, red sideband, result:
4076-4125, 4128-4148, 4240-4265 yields 1.39 Ang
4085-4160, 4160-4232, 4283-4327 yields -2.01 Ang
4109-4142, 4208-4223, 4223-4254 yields -0.47 Ang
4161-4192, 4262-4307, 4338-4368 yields 6.52 Ang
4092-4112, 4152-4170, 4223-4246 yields -2.18 Ang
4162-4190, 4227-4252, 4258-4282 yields 0.55 Ang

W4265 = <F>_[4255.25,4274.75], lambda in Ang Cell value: 10.3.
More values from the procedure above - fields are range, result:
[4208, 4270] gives 10.2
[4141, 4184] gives 9.87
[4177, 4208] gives 9.88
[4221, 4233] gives 9.39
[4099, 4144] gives 9.25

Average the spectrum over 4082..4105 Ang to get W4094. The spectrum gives 10.2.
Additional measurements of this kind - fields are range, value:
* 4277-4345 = 9.88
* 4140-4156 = 9.53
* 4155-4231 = 9.89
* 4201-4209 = 9.79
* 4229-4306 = 9.85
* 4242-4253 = 9.9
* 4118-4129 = 10.5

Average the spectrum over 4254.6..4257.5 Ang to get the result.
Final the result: 10.6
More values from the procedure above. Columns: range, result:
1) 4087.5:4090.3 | 14.5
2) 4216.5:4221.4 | 10.5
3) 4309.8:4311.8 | 8.29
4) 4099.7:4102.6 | 7.36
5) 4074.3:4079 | 9.55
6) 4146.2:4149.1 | 9.73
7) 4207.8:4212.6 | 10.3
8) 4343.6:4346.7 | 11.4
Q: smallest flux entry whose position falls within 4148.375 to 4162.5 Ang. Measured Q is 8.7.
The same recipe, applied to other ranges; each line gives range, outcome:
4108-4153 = 6.15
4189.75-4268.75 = 6.65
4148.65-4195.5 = 7.17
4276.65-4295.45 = 8.23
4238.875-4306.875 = 6.5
